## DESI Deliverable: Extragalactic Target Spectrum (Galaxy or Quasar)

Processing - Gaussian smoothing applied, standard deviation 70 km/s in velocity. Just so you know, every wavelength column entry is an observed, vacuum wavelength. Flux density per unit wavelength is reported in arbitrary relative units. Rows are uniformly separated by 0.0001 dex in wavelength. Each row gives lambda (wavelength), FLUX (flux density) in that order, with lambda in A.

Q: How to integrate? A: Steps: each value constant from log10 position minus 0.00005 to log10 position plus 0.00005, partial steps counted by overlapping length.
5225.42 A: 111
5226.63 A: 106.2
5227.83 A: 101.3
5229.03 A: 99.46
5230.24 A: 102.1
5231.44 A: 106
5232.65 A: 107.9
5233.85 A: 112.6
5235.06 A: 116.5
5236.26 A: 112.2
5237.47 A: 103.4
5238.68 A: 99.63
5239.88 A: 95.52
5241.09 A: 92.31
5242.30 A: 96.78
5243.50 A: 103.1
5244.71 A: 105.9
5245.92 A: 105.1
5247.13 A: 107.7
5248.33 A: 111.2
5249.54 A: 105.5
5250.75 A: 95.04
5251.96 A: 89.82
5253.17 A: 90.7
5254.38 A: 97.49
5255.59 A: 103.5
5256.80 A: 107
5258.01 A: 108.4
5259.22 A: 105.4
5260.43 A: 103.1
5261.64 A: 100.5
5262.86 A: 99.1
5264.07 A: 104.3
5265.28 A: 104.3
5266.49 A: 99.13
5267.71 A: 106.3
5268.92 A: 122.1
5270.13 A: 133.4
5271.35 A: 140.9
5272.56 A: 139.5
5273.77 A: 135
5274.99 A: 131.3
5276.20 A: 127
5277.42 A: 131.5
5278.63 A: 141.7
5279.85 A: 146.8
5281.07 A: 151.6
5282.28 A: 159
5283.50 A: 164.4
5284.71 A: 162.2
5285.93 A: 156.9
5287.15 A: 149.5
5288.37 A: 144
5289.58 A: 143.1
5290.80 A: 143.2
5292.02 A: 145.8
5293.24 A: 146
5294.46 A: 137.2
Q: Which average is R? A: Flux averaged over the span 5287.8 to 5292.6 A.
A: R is 144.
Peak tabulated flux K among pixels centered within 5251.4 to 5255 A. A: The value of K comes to 97.49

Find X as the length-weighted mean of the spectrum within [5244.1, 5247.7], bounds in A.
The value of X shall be 106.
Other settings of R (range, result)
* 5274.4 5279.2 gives 133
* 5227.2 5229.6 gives 101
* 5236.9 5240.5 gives 99.4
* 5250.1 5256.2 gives 95.4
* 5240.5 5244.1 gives 97.5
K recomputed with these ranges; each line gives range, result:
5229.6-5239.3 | 116.5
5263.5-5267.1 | 104.3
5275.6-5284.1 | 164.4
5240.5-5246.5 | 105.9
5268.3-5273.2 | 140.9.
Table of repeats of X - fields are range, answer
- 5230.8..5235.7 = 111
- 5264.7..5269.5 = 108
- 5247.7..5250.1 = 109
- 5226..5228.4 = 104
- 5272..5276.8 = 133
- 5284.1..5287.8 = 156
